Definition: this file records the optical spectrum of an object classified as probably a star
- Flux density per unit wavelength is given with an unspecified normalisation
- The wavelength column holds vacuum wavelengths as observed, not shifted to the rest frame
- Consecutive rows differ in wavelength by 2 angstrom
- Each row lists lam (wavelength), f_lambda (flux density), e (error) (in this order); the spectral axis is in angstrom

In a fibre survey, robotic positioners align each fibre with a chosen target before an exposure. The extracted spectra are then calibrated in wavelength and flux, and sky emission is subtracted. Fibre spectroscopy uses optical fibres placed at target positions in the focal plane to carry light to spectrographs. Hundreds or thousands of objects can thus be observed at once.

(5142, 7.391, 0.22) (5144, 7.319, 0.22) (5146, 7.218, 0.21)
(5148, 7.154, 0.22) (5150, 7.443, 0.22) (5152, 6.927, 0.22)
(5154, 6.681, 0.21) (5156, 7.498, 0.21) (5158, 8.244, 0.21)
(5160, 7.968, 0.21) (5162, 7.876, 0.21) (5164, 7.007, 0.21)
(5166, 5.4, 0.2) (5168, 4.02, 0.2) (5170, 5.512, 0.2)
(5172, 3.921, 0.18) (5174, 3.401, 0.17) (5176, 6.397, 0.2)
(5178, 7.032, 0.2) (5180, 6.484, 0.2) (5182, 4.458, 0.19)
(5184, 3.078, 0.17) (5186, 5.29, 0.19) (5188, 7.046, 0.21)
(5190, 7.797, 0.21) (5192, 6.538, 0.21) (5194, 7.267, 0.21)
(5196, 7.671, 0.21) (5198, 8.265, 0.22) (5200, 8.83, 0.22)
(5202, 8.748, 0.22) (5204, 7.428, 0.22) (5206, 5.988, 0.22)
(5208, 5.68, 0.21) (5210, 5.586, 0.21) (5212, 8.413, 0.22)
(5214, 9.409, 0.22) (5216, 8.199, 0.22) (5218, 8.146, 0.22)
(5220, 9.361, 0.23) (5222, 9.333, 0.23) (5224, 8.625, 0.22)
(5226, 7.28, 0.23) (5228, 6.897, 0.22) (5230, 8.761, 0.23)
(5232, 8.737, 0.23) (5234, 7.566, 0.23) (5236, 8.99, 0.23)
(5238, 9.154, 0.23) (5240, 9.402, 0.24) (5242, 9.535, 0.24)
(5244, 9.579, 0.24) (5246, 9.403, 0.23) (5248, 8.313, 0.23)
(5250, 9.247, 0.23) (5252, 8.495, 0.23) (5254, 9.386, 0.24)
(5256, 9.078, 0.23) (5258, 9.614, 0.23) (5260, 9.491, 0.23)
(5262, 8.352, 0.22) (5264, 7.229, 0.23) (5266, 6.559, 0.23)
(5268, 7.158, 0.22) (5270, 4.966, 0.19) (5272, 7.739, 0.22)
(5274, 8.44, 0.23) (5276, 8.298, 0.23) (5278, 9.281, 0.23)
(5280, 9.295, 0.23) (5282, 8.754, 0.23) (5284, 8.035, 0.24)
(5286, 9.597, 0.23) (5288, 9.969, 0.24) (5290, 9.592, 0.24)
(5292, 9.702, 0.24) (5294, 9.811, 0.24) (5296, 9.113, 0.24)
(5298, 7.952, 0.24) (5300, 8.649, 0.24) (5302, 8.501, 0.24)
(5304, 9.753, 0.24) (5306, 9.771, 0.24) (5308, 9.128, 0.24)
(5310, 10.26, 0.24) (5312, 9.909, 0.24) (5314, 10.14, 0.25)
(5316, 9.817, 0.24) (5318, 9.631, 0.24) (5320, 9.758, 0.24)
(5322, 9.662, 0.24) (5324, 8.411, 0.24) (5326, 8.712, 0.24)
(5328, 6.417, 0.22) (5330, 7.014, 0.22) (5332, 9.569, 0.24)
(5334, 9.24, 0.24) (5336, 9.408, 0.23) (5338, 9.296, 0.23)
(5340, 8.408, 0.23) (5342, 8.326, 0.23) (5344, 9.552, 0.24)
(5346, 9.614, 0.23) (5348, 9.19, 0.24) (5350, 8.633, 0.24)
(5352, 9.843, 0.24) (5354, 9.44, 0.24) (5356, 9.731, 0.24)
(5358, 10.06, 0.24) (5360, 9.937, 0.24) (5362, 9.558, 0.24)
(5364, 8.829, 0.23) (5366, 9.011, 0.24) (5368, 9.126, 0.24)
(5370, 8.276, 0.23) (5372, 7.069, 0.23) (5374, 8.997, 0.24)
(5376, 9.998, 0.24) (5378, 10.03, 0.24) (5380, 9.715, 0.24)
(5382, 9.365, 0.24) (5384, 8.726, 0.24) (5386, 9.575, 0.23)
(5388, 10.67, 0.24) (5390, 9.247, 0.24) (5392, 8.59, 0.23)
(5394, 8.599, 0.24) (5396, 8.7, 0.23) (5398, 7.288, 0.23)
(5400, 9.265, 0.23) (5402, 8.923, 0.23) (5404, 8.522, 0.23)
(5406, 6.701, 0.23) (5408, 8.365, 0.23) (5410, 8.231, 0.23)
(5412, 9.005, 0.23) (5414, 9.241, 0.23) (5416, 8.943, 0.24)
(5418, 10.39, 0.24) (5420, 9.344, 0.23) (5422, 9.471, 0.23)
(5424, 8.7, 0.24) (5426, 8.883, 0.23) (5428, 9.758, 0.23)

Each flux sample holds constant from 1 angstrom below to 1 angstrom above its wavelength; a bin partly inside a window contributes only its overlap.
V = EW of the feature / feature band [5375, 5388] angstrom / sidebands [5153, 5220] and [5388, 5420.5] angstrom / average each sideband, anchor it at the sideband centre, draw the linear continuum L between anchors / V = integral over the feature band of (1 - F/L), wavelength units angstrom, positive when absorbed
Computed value -1.7 angstrom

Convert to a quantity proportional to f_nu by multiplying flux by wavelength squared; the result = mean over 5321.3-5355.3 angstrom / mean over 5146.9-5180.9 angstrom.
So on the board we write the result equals 1.48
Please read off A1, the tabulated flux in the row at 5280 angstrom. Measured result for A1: 9.295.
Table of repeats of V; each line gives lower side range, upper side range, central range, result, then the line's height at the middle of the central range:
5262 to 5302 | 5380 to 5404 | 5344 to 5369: -1.7 angstrom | 8.82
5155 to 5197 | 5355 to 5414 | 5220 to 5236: -3.3 angstrom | 6.88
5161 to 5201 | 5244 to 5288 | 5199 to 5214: -1.2 angstrom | 6.86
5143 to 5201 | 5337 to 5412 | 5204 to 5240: -4.4 angstrom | 7.15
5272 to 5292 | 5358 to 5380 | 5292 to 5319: -1.2 angstrom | 9.04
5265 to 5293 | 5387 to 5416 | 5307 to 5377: -5.0 angstrom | 8.54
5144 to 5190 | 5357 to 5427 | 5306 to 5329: -3.4 angstrom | 8.09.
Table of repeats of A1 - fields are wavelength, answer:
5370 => 8.276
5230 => 8.761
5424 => 8.7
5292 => 9.702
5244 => 9.579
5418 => 10.39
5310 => 10.26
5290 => 9.592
